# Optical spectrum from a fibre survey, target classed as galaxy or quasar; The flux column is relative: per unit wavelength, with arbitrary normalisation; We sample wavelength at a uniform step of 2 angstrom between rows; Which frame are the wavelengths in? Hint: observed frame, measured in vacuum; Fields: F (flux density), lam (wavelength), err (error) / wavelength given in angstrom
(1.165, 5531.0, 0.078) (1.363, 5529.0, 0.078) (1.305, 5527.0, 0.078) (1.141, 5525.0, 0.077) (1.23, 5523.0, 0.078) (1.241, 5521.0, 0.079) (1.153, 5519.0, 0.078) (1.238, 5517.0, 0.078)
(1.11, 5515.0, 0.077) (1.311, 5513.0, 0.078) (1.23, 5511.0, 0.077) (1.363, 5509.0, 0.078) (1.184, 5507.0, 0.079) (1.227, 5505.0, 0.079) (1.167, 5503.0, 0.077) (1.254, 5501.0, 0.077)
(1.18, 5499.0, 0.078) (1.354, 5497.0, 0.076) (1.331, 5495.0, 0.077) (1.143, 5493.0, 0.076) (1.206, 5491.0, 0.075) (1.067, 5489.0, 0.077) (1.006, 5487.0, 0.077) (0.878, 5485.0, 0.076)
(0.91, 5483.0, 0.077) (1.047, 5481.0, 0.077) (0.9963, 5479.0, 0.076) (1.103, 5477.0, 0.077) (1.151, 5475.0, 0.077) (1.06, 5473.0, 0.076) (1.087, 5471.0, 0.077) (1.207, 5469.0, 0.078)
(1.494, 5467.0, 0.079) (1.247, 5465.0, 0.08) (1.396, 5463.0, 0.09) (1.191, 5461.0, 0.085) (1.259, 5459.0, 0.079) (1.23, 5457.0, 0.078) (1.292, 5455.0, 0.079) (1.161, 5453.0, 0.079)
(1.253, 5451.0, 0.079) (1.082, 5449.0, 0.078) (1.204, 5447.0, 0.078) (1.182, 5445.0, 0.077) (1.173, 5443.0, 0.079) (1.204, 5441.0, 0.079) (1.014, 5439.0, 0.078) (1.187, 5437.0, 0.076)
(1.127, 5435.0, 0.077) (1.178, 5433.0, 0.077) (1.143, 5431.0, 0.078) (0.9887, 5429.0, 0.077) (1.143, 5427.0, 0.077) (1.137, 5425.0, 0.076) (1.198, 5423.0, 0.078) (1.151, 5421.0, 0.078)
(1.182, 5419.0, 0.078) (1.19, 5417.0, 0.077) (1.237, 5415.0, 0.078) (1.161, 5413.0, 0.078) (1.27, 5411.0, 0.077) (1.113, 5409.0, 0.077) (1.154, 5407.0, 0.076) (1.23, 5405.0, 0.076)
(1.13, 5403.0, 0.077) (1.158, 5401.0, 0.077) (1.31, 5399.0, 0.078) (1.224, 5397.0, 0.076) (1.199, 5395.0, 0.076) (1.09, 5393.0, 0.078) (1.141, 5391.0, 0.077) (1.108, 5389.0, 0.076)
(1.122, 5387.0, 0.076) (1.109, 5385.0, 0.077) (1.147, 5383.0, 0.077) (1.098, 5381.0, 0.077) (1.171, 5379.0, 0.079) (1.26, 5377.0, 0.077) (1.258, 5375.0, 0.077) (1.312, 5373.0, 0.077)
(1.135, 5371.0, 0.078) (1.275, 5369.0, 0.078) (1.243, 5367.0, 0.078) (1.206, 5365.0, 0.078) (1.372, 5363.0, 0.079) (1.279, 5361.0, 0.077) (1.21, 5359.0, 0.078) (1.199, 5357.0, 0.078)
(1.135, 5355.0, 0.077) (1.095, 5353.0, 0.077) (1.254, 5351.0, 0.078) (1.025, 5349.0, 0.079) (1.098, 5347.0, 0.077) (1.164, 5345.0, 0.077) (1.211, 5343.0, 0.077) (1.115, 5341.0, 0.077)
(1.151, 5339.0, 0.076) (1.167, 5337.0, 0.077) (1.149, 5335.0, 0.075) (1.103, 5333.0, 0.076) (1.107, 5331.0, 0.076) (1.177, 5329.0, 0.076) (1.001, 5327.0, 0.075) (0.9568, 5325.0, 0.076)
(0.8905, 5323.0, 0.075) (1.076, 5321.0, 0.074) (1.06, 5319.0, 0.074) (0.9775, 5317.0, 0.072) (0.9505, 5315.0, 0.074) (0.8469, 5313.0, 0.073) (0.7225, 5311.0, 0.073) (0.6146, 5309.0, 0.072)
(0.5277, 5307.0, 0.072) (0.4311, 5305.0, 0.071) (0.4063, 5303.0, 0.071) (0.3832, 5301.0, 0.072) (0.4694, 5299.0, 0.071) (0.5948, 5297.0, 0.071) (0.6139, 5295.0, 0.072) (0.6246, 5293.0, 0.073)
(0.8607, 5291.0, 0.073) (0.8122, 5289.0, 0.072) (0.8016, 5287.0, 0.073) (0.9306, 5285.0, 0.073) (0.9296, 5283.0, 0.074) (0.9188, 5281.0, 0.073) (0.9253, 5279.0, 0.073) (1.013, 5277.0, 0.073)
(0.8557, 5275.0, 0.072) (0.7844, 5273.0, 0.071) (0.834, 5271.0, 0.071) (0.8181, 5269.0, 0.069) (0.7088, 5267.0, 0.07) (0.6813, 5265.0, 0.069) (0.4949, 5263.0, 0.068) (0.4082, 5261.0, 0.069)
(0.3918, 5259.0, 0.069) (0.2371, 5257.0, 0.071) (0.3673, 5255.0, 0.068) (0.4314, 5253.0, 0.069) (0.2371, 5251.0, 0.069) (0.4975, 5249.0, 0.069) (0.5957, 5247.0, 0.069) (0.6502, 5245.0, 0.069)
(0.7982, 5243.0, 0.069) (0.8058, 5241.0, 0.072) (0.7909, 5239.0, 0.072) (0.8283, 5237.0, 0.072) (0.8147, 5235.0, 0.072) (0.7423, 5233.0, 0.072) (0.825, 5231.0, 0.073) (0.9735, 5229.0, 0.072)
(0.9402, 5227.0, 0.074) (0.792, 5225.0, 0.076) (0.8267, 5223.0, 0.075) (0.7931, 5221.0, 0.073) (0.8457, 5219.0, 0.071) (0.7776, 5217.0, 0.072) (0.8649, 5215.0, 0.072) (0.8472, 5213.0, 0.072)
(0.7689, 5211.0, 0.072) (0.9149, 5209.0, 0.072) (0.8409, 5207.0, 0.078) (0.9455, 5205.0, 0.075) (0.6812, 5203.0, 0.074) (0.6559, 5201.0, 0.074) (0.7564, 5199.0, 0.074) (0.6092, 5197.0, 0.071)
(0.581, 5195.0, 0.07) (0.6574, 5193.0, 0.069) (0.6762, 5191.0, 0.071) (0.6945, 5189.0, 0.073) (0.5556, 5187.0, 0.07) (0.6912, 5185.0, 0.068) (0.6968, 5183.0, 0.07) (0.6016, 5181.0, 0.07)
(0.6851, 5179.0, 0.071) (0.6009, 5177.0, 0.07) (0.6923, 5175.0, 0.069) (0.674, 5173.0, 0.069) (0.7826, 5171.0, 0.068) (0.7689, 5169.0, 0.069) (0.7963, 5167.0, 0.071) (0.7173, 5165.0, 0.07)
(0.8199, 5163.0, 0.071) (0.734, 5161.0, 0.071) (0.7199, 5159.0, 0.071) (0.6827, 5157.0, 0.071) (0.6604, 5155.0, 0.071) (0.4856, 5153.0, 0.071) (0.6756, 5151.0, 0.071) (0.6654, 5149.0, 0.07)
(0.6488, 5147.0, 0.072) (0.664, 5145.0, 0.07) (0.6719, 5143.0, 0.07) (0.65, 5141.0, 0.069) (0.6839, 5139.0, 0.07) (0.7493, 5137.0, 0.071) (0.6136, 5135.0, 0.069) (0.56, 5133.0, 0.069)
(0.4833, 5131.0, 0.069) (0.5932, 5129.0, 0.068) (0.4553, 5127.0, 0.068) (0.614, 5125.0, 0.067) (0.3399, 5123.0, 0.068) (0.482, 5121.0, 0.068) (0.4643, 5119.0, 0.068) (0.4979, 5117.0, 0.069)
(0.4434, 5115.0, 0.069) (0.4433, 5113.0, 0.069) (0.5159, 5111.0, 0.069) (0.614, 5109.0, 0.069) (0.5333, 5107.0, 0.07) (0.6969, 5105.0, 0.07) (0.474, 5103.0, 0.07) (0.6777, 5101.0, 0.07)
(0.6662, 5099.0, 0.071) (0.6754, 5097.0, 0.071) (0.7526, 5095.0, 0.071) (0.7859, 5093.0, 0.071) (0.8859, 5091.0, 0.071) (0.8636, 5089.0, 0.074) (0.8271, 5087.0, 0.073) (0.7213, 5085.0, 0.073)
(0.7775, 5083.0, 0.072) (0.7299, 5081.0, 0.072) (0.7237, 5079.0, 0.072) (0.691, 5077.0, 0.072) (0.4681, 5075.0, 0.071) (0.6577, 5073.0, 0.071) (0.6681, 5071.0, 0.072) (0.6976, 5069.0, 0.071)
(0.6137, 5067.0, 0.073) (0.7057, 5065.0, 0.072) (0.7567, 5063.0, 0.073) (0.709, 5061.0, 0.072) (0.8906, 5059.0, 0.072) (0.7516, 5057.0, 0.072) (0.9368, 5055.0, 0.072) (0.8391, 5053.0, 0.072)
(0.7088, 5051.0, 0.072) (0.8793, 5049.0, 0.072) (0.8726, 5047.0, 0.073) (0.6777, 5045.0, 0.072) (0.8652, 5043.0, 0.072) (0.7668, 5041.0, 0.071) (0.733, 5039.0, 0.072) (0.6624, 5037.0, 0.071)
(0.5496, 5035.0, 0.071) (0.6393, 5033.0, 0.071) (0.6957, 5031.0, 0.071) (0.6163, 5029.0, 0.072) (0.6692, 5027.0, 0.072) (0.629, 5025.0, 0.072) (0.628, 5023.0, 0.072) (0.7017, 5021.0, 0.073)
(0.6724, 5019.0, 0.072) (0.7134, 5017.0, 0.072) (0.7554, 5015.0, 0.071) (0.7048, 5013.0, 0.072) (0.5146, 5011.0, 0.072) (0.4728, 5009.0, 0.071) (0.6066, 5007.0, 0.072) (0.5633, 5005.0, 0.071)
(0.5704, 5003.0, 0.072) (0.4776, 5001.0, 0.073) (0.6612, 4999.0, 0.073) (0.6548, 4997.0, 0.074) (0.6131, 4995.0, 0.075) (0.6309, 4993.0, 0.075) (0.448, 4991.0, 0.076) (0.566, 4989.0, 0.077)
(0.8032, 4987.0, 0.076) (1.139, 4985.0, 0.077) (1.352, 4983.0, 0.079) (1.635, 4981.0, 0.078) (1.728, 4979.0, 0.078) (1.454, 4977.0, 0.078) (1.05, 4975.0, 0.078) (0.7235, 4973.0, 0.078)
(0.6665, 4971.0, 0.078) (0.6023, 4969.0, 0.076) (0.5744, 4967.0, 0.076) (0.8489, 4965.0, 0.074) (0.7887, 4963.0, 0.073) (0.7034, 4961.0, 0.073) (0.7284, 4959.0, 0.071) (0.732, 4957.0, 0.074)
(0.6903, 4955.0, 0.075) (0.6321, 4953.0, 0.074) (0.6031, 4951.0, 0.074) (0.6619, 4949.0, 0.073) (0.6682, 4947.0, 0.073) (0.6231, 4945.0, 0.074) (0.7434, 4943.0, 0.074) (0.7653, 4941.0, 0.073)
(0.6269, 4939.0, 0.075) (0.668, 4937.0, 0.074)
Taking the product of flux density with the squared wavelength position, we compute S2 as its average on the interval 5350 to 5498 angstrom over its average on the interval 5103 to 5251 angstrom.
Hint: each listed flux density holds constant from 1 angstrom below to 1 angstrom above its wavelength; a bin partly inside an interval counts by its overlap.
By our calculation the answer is 1.9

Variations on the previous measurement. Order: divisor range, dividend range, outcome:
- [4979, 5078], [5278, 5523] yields 1.74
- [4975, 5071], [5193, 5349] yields 1.14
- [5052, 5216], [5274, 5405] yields 1.62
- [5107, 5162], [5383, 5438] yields 2.21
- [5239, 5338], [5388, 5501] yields 1.65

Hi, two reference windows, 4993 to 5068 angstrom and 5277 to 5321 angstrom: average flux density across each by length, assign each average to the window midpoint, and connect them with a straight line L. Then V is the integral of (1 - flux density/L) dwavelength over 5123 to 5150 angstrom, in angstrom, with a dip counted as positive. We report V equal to 3.9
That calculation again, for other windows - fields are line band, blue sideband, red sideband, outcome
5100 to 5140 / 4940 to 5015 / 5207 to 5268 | 9.8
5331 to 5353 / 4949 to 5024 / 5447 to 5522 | -1.6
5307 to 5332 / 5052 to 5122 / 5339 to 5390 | 3.9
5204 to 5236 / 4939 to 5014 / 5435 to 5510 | 4.0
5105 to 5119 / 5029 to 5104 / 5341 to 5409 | 4.9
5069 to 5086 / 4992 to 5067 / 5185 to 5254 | 0.5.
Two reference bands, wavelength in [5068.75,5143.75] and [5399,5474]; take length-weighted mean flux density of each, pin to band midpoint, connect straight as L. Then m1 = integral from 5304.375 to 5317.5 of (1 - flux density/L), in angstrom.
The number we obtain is 3.4 angstrom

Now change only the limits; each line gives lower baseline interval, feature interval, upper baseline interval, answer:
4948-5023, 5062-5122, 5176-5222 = 7.8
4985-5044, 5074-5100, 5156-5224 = -2.0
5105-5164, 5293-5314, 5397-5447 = 8.3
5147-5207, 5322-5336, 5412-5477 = -1.2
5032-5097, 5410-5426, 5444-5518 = -1.1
